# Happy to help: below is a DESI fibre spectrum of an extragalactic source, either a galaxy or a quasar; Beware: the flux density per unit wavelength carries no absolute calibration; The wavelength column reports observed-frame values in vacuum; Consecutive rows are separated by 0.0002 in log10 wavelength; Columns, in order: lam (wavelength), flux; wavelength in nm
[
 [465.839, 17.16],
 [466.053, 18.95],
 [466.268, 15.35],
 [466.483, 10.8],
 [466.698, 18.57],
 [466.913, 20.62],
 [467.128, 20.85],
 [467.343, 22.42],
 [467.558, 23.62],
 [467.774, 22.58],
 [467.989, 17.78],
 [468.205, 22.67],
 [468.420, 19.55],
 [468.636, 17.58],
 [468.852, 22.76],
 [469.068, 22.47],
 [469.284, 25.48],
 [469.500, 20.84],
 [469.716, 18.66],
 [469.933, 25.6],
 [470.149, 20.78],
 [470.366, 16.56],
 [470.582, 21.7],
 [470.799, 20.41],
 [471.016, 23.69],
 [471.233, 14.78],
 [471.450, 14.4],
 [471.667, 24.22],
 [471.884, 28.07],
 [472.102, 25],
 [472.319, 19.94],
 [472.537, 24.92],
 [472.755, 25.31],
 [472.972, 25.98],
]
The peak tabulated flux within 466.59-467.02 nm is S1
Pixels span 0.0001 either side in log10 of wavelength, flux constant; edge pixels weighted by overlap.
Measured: 20.62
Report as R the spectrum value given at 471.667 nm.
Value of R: 24.22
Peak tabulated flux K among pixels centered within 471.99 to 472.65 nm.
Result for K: 25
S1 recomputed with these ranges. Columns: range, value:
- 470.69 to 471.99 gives 28.07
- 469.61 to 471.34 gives 25.6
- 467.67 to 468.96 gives 22.76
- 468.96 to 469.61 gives 25.48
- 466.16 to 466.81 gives 18.57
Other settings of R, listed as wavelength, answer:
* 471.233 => 14.78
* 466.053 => 18.95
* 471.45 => 14.4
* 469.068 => 22.47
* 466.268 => 15.35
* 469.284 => 25.48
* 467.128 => 20.85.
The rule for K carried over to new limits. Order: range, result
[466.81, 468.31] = 23.62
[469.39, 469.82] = 20.84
